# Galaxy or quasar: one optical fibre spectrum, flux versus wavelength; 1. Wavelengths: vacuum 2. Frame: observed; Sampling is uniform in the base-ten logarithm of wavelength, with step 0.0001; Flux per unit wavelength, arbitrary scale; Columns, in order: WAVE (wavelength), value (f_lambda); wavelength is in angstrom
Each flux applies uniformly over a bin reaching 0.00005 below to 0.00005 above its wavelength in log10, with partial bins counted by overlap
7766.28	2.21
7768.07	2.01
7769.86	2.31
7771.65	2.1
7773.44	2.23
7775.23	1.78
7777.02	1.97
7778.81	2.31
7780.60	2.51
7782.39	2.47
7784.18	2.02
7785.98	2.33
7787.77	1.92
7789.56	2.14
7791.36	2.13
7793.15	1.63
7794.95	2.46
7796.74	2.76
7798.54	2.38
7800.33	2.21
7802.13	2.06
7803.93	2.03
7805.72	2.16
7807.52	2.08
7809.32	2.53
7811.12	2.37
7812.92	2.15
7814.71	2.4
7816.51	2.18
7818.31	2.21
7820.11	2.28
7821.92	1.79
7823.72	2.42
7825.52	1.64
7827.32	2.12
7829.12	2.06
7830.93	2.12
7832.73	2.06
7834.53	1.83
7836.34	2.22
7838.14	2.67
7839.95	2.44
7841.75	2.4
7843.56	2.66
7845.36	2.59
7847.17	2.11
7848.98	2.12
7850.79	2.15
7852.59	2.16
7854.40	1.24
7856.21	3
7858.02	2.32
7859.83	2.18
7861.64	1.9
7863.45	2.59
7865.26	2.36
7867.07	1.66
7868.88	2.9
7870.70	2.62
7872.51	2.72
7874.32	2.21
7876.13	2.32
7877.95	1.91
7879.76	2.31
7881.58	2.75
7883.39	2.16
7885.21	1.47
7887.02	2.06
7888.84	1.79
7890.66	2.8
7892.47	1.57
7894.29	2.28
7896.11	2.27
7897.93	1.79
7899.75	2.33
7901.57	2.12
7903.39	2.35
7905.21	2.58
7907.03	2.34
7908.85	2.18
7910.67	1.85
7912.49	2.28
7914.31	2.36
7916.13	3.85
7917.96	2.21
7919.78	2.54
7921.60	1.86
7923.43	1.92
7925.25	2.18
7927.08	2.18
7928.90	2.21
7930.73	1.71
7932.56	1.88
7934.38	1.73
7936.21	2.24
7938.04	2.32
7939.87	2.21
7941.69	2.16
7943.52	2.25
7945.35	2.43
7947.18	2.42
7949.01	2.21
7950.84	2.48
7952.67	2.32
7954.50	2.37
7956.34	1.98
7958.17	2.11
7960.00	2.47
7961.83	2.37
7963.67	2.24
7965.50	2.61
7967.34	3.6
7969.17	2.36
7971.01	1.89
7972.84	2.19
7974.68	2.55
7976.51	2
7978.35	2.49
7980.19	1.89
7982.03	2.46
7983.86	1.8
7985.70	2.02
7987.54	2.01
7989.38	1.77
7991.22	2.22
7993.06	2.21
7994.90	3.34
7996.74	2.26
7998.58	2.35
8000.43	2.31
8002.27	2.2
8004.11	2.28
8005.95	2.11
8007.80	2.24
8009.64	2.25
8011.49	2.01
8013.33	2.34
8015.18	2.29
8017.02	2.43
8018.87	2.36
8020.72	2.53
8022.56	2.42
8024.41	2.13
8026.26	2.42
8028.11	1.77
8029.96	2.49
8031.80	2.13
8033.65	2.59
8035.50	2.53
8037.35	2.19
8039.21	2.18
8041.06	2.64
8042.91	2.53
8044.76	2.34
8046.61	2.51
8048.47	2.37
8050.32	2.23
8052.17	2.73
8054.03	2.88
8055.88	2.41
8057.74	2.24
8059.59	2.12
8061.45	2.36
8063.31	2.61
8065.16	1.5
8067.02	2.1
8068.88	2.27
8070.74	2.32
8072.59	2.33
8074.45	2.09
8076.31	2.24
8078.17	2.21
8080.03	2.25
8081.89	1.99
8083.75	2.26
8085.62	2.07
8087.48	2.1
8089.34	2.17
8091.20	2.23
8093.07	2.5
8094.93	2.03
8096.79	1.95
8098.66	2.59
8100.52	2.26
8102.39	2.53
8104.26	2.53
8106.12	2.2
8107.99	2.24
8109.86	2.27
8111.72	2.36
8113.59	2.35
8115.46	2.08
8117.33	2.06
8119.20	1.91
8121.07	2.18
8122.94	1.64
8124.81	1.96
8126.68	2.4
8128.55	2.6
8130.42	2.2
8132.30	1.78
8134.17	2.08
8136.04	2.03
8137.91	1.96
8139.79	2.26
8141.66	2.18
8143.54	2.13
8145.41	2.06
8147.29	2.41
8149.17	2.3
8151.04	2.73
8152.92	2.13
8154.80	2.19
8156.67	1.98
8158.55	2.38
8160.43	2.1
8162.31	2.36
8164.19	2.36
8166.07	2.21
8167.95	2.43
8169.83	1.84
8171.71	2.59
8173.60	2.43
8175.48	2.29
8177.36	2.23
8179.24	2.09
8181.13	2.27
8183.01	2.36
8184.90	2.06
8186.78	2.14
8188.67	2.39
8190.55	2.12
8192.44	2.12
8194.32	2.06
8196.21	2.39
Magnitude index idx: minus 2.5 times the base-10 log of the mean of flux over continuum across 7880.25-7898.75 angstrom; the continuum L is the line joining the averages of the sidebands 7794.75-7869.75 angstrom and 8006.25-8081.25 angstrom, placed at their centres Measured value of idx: 0.078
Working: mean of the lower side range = 2.24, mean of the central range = 2.1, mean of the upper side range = 2.31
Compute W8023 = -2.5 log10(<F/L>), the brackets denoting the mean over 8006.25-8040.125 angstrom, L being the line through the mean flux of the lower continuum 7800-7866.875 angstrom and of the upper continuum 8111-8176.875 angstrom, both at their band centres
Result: -0.04 mag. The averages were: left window 2.21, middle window 2.29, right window 2.2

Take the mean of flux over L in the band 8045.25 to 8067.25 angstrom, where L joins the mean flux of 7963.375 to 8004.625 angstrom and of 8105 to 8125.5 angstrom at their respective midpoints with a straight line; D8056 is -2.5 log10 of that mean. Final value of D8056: -0.07 mag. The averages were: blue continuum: 2.31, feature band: 2.35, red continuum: 2.12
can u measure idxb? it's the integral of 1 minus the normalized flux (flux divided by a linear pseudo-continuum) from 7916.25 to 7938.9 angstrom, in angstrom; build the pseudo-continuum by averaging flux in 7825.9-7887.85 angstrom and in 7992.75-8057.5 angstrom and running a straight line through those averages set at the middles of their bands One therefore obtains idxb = 1.51 angstrom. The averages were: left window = 2.24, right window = 2.37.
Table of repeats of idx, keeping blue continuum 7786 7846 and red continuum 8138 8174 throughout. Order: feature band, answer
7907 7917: -0.119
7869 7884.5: -0.078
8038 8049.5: -0.082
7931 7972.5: -0.029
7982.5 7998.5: 0.008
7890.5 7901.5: 0.049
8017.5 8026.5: -0.061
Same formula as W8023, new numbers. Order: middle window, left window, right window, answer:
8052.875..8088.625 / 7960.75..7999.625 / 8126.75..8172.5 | 0.017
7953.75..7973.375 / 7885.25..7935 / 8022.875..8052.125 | -0.061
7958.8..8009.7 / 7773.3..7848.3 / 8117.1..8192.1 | -0.048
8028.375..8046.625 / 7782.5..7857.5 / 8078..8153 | -0.088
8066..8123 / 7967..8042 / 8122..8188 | 0.014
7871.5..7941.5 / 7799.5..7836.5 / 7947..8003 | 0.012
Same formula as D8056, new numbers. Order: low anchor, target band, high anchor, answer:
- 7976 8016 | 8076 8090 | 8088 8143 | 0.020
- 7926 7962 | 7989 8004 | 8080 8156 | -0.072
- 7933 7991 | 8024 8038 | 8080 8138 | -0.034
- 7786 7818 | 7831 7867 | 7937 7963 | -0.003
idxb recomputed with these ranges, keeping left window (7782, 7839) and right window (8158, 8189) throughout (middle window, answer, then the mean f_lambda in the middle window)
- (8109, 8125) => 1.10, 2.1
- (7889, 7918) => -1.47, 2.31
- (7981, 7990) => 0.81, 2.02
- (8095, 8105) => -0.42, 2.34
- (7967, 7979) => -0.90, 2.38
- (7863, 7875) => -1.33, 2.44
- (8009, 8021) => -0.43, 2.3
